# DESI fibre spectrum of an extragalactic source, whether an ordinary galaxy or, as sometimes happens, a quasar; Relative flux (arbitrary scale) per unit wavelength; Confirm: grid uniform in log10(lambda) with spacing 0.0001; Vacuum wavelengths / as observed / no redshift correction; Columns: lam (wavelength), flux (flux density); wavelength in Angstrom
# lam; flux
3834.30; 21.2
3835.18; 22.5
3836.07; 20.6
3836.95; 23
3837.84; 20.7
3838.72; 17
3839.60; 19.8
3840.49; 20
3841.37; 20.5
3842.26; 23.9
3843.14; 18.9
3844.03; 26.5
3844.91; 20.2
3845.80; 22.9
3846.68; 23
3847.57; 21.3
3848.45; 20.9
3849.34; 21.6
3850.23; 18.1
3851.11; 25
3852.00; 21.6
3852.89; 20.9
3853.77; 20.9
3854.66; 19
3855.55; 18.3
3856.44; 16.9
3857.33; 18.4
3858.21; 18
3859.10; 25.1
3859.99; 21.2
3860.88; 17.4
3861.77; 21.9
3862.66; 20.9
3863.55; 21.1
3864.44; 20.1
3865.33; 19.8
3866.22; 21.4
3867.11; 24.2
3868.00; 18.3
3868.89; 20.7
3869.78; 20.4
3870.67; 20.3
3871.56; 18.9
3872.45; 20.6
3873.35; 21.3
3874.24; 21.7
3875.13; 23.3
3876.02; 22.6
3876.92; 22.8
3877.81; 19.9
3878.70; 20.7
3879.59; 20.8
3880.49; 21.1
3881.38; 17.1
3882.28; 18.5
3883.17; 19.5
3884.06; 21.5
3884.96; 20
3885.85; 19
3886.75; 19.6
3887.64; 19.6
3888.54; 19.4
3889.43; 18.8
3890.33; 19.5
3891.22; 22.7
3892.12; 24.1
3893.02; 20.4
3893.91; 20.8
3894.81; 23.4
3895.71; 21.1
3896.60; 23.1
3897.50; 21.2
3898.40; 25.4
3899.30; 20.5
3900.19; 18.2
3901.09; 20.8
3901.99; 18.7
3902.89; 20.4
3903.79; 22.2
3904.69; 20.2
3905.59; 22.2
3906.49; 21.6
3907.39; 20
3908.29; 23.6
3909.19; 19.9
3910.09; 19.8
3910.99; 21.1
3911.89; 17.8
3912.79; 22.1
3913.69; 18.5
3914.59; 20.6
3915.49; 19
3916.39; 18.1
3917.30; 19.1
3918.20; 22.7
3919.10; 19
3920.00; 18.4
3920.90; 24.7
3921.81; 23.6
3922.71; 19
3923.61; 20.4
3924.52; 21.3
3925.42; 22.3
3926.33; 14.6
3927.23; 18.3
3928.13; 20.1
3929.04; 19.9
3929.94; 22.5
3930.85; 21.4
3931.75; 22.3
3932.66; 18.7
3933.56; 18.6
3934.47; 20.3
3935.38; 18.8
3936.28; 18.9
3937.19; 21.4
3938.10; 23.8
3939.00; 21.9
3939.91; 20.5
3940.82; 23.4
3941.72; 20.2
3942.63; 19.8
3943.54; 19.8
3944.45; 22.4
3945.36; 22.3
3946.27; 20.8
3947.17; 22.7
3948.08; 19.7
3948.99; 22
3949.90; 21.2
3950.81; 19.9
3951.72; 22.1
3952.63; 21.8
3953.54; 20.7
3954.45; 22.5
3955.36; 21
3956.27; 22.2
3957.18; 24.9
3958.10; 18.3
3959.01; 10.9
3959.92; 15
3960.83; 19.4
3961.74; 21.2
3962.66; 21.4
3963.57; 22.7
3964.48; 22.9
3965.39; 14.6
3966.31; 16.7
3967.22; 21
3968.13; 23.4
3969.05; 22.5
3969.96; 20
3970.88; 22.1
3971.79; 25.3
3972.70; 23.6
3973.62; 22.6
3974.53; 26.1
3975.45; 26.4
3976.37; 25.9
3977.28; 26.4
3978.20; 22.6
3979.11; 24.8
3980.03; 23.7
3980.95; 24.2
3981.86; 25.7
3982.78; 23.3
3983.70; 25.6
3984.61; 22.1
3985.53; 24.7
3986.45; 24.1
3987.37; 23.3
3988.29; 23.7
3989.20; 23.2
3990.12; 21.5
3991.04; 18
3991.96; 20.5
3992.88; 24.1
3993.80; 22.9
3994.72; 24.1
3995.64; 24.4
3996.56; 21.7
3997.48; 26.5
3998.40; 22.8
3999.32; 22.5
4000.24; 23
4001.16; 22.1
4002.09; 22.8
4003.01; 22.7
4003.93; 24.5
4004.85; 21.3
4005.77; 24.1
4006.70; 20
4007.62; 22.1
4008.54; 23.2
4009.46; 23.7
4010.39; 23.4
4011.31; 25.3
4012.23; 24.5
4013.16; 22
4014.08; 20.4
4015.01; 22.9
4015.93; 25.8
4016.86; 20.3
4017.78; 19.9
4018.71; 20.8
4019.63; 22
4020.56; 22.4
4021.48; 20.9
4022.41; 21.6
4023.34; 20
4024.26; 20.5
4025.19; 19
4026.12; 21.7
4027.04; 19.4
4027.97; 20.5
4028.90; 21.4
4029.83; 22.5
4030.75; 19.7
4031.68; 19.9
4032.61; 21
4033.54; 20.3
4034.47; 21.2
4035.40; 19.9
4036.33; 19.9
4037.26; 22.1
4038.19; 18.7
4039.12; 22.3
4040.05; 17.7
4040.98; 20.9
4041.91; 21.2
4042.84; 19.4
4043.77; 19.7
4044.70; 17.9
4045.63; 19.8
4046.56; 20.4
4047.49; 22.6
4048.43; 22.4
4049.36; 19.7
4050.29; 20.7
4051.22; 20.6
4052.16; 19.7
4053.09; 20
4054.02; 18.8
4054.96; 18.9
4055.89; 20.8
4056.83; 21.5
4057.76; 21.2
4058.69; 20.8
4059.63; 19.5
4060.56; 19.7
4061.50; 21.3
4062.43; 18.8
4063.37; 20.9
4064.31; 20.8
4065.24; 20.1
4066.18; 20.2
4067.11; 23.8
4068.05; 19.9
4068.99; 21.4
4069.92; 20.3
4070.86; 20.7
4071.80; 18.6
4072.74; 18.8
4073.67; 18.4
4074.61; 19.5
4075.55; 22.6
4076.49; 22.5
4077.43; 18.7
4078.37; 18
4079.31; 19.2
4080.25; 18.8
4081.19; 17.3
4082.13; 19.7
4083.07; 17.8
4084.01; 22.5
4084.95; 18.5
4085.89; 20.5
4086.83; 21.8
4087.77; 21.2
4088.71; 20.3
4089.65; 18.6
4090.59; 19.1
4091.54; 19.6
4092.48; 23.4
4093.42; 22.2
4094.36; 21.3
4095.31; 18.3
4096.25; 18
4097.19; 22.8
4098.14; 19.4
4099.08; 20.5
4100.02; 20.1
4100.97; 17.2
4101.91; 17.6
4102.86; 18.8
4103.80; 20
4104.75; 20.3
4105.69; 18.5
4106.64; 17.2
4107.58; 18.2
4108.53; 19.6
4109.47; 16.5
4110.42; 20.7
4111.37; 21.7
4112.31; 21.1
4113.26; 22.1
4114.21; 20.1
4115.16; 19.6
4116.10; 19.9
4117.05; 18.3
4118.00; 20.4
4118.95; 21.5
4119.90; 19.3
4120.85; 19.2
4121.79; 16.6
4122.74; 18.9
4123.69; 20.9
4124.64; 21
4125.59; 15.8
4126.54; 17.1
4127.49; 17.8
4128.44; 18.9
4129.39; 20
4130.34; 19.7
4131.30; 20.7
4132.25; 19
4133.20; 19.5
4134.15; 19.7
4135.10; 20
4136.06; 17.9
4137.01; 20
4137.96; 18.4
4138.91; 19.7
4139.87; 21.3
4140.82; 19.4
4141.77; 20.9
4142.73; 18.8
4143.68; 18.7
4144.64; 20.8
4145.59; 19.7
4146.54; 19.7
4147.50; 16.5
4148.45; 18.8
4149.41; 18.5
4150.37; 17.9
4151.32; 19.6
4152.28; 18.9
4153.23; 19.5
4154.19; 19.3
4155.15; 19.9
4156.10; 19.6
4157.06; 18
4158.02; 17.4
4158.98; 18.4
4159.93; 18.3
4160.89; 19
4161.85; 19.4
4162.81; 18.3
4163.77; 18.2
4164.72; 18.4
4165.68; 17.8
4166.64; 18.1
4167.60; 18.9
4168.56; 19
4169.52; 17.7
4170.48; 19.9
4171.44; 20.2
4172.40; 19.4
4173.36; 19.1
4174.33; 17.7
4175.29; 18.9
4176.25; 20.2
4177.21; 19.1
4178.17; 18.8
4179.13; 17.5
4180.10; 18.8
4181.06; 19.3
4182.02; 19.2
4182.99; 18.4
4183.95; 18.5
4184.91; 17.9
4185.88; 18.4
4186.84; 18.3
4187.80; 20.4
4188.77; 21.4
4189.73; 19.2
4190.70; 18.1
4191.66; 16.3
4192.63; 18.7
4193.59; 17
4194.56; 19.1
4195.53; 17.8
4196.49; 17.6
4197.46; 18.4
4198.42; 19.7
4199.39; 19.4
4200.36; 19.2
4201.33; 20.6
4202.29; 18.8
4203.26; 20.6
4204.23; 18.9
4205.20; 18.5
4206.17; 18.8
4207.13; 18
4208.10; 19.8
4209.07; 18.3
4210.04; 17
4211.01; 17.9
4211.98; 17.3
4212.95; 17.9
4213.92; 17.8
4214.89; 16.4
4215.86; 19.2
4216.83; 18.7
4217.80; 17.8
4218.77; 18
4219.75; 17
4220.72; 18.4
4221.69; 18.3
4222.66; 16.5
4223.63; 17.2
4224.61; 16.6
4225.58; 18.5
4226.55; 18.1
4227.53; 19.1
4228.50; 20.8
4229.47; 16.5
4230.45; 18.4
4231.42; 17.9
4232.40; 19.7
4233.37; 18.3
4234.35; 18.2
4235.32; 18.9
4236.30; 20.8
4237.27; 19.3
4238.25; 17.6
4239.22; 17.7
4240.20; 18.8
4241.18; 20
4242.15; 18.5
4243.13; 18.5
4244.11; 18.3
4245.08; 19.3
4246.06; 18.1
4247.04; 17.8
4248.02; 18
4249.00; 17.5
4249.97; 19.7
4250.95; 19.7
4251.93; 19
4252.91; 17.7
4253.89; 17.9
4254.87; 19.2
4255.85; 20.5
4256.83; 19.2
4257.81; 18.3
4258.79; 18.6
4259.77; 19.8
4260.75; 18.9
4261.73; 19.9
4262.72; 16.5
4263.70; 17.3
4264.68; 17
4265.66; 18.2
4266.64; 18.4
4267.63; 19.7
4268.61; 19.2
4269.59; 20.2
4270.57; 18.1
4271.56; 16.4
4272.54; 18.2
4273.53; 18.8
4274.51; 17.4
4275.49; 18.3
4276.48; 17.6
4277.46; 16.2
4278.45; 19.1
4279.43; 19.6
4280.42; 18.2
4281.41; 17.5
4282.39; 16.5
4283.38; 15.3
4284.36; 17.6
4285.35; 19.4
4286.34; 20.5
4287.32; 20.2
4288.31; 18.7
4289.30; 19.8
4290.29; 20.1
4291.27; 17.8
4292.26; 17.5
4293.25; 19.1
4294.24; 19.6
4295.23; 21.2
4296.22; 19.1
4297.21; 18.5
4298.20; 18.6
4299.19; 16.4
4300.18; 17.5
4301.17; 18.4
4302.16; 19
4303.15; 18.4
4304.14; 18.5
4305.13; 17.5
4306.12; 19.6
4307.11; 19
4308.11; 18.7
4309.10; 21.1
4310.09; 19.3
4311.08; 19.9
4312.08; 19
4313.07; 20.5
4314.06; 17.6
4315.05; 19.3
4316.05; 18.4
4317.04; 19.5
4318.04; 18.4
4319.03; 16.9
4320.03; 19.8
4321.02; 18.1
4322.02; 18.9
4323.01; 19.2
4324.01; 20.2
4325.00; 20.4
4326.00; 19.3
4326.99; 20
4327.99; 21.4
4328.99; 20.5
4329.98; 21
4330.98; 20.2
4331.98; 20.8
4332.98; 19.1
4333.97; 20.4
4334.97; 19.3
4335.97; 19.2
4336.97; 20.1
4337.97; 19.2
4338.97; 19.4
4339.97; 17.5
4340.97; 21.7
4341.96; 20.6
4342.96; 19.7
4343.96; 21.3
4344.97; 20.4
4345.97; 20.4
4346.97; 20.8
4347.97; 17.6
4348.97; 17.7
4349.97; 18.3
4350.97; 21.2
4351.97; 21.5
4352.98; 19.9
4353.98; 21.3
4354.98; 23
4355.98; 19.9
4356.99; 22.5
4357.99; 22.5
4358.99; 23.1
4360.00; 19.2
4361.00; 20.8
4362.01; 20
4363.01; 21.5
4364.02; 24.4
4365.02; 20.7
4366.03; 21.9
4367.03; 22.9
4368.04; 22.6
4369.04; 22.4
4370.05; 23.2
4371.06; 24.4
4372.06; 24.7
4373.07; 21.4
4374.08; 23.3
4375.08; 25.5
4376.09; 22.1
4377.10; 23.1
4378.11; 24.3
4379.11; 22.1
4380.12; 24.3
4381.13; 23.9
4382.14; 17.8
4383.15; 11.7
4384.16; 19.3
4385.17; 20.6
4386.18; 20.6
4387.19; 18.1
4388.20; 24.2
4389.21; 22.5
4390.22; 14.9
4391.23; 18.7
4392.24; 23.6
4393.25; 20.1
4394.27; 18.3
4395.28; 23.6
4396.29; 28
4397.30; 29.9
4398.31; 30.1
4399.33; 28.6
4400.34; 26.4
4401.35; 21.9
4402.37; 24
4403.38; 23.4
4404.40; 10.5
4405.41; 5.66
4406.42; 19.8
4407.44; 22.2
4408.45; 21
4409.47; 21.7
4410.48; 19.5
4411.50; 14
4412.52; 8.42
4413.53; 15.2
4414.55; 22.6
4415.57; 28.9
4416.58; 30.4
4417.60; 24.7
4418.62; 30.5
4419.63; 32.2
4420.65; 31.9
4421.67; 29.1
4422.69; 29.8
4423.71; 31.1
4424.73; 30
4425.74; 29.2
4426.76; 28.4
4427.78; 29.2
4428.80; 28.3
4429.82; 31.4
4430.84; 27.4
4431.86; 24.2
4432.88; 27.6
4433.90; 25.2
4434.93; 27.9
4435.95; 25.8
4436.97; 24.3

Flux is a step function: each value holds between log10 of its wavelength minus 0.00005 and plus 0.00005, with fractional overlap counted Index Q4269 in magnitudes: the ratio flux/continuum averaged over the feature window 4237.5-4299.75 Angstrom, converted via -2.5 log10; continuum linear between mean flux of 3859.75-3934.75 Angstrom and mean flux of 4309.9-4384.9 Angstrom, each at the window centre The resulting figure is 0.12 mag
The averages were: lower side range 20.6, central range 18.5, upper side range 20.6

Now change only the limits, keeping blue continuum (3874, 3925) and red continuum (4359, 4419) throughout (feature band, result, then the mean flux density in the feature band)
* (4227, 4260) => 0.144 mag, 18.7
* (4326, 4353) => 0.085 mag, 20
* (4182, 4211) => 0.140 mag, 18.7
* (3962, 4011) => -0.102 mag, 23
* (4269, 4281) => 0.180 mag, 18.2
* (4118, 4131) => 0.114 mag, 19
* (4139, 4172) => 0.122 mag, 19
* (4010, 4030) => -0.036 mag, 21.7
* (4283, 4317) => 0.142 mag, 18.9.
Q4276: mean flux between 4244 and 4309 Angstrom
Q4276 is 18.5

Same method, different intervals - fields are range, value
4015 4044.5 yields 20.7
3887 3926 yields 20.8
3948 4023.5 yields 22.3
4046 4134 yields 19.9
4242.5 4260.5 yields 18.7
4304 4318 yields 19.1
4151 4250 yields 18.6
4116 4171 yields 19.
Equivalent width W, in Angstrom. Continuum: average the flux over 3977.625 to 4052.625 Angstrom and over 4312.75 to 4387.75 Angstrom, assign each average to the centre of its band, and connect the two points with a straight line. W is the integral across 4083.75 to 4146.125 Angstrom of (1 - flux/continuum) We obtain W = 5.44 Angstrom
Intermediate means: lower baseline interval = 21.9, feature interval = 19.6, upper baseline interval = 20.6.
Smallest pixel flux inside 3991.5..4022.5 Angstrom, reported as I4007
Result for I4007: 19.9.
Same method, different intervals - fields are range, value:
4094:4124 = 16.5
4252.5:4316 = 15.3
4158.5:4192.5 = 16.3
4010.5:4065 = 17.7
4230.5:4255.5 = 17.5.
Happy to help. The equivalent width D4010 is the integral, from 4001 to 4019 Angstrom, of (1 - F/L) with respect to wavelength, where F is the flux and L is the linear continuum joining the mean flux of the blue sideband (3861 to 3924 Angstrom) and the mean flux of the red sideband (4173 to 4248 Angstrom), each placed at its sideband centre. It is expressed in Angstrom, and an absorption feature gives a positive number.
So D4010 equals -2.5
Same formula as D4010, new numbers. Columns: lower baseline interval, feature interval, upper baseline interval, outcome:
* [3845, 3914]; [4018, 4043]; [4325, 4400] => 0.3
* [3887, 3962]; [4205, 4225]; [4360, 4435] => 3.9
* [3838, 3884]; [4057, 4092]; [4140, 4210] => -1.1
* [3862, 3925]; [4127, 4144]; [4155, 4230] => -0.5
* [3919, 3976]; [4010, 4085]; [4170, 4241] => -2.1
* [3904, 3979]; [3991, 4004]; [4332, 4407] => -1.2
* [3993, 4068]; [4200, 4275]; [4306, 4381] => 8.8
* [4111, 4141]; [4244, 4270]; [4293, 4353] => 1.1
